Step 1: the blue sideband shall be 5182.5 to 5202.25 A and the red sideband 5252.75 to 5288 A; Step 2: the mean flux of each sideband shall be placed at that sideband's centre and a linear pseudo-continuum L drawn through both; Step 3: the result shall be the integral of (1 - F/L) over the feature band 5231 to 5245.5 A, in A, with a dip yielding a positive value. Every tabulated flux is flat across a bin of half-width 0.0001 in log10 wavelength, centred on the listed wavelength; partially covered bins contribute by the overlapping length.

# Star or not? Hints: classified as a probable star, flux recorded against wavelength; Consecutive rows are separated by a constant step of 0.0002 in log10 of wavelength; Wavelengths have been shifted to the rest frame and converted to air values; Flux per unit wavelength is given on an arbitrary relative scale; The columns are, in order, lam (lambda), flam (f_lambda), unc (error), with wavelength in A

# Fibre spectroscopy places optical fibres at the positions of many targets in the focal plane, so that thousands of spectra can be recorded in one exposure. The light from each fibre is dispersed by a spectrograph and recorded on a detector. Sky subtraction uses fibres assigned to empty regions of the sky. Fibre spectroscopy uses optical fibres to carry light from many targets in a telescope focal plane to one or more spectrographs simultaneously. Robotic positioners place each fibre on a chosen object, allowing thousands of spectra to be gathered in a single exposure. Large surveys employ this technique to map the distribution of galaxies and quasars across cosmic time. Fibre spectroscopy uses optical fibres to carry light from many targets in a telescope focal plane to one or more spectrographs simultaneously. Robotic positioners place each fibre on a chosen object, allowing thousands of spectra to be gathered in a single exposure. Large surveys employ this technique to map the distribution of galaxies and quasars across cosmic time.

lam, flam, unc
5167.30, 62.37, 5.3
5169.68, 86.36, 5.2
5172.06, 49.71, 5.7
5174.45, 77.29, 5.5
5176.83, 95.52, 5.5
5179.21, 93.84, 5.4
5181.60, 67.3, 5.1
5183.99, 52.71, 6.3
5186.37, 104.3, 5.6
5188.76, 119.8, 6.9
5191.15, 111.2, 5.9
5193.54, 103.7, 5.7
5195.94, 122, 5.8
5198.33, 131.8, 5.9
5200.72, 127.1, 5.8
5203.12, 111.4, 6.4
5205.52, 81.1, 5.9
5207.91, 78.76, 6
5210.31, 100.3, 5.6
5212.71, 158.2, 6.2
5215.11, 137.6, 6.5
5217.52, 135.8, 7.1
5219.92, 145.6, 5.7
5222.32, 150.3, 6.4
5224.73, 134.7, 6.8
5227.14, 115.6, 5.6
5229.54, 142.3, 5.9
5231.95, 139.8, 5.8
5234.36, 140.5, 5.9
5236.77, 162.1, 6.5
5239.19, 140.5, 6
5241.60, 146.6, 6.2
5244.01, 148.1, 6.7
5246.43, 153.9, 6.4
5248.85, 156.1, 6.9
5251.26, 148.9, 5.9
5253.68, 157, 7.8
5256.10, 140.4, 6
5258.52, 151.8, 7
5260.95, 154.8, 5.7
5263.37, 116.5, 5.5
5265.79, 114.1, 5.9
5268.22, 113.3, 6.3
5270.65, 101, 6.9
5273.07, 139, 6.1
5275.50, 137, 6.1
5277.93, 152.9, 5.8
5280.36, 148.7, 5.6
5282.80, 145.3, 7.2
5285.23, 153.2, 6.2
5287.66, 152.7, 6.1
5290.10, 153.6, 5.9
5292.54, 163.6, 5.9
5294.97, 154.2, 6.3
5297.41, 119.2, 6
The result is -2.4 A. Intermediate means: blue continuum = 109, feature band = 146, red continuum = 138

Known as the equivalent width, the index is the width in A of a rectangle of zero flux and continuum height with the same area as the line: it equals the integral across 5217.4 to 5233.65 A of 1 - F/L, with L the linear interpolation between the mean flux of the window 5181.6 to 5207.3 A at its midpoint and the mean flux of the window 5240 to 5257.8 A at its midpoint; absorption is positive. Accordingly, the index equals -0.98 A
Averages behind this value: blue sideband 104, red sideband 150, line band 138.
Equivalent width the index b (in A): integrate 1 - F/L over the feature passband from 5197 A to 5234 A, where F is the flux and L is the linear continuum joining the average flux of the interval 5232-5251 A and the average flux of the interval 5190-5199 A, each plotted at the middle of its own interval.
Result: 1.35 A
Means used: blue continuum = 116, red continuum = 149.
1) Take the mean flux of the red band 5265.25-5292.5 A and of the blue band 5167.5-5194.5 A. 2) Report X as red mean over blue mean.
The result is 1.6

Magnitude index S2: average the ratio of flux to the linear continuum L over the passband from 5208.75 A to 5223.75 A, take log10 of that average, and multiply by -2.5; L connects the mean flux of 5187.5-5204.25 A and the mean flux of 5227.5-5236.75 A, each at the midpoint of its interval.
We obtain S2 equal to -0.04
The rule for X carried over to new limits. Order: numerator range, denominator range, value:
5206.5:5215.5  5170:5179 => 1.50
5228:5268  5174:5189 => 1.67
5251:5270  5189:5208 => 1.22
